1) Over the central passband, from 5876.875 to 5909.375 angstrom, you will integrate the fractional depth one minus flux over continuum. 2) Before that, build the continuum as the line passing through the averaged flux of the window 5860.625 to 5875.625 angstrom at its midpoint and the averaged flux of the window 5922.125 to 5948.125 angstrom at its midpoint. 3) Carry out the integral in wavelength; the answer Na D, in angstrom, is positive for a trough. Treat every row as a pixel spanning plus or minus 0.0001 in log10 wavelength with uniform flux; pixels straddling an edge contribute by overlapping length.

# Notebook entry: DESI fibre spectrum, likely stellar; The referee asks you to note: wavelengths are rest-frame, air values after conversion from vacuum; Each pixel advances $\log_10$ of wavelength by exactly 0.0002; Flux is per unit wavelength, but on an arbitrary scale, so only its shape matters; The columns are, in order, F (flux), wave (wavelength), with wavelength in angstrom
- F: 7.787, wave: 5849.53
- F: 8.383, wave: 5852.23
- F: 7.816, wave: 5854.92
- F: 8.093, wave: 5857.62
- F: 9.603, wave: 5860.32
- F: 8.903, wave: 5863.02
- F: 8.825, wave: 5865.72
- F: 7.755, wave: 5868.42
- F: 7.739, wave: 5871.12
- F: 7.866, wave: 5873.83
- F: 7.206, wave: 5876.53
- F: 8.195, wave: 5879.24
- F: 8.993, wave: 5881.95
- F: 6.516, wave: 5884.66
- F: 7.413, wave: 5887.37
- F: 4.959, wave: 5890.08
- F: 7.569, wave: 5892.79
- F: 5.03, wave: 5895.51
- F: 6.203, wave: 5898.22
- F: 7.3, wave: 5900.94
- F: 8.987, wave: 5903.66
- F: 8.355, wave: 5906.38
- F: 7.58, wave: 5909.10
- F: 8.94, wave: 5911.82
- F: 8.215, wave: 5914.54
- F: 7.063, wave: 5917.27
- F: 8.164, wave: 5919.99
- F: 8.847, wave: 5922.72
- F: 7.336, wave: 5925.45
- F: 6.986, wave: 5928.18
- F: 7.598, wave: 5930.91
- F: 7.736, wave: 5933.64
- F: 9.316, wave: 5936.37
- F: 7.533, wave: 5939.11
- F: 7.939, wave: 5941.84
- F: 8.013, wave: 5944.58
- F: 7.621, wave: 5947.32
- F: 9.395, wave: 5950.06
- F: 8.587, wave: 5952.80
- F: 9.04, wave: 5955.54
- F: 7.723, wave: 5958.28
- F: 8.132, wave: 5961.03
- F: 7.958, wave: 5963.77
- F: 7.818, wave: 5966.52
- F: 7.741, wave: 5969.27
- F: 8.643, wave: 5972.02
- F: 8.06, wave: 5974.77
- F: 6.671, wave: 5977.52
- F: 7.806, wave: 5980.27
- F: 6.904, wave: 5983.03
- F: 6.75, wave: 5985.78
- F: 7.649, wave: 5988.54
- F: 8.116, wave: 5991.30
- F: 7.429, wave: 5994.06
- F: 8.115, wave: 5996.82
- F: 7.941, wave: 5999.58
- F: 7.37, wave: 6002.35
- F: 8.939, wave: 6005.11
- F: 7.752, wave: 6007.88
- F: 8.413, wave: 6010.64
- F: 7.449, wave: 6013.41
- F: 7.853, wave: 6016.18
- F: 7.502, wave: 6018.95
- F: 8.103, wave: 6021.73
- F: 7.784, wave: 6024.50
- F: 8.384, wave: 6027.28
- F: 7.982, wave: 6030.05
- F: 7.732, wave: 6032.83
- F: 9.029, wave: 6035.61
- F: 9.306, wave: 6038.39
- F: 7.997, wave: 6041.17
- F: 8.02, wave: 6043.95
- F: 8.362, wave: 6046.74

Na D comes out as 3.5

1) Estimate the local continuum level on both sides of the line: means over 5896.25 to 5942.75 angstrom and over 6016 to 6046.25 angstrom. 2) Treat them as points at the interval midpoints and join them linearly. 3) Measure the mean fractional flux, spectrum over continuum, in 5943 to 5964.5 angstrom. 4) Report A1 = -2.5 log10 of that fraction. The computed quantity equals -0.049 mag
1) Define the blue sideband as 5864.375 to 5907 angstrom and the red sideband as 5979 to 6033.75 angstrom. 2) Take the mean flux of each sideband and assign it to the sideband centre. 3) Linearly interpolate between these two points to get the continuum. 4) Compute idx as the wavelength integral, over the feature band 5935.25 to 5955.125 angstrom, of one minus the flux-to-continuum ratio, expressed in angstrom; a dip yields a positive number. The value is -1.99 angstrom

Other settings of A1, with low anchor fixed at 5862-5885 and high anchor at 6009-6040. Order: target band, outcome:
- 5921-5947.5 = 0.02 mag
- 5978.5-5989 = 0.13 mag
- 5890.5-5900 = 0.29 mag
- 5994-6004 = 0.05 mag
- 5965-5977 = 0.02 mag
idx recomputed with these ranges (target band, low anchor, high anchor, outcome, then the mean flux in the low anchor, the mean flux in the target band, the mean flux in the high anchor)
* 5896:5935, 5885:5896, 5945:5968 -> -3.7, 6.36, 7.75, 8.27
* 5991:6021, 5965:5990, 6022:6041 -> 0.3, 7.56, 7.89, 8.33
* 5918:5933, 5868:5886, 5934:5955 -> 0.8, 7.75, 7.75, 8.34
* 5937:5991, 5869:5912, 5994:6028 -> -1.4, 7.39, 7.92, 7.94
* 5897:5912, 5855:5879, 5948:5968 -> 0.8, 8.22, 7.83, 8.35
